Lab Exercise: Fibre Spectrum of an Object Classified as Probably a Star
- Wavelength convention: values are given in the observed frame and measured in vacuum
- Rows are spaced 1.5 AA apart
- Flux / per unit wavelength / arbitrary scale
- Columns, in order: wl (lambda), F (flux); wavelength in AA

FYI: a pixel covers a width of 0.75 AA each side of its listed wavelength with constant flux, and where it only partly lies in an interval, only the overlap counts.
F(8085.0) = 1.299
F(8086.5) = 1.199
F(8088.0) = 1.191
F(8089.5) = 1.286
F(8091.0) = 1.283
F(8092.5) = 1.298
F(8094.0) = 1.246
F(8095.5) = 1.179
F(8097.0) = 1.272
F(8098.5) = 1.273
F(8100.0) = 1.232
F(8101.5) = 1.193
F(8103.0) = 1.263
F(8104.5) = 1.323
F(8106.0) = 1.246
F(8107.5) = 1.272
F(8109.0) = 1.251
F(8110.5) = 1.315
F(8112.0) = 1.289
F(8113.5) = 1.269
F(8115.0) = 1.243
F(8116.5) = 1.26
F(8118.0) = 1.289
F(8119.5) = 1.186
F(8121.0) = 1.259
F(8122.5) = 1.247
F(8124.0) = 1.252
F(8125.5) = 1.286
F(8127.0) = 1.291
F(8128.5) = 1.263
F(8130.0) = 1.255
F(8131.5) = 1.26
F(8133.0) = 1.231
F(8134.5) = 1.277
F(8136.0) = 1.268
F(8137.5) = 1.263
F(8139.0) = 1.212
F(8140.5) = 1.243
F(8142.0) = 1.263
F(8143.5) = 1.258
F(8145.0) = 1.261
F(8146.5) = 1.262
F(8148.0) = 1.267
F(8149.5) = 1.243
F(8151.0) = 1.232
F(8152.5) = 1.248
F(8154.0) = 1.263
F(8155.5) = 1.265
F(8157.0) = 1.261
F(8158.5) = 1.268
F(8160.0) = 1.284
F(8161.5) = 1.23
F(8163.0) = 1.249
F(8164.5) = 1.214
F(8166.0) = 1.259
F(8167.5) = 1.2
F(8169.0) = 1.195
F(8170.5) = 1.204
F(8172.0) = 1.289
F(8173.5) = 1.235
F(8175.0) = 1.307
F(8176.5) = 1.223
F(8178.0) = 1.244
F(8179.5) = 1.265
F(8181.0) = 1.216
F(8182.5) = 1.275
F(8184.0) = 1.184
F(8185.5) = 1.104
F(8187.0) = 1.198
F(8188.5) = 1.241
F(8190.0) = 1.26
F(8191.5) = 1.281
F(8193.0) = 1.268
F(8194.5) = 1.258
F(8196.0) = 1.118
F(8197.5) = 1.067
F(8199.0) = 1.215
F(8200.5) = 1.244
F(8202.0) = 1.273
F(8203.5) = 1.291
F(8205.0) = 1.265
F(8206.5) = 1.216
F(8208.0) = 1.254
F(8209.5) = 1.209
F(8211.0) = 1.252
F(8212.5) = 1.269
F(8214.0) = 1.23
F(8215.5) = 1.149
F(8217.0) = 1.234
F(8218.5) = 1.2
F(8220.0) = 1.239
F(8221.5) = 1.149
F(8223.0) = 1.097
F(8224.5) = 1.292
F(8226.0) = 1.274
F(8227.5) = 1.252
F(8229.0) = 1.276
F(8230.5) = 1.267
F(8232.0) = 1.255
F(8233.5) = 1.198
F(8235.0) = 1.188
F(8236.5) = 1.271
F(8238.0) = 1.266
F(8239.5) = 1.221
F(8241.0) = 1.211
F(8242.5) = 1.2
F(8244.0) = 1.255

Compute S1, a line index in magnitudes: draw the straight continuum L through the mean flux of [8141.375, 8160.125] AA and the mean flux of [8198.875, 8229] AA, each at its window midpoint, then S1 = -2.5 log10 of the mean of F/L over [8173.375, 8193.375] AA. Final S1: 0.01 mag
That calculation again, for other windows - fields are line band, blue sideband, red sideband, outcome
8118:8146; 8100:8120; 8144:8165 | 0.00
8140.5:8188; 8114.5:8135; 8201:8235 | 0.01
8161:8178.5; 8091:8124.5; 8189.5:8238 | 0.00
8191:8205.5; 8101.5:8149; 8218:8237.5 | 0.01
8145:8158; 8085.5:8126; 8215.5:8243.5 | -0.01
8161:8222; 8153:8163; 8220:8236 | 0.02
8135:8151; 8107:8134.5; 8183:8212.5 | 0.00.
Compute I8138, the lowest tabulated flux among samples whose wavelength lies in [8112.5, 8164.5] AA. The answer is 1.186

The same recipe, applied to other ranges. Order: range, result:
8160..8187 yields 1.104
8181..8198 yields 1.067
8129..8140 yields 1.212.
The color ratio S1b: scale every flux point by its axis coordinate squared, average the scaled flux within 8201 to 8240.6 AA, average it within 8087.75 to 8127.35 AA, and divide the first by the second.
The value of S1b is 1.0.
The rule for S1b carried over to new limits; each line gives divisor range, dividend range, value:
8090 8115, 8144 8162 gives 1.01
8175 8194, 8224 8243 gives 1.02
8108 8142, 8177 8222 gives 0.99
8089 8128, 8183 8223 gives 0.99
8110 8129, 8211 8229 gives 0.99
